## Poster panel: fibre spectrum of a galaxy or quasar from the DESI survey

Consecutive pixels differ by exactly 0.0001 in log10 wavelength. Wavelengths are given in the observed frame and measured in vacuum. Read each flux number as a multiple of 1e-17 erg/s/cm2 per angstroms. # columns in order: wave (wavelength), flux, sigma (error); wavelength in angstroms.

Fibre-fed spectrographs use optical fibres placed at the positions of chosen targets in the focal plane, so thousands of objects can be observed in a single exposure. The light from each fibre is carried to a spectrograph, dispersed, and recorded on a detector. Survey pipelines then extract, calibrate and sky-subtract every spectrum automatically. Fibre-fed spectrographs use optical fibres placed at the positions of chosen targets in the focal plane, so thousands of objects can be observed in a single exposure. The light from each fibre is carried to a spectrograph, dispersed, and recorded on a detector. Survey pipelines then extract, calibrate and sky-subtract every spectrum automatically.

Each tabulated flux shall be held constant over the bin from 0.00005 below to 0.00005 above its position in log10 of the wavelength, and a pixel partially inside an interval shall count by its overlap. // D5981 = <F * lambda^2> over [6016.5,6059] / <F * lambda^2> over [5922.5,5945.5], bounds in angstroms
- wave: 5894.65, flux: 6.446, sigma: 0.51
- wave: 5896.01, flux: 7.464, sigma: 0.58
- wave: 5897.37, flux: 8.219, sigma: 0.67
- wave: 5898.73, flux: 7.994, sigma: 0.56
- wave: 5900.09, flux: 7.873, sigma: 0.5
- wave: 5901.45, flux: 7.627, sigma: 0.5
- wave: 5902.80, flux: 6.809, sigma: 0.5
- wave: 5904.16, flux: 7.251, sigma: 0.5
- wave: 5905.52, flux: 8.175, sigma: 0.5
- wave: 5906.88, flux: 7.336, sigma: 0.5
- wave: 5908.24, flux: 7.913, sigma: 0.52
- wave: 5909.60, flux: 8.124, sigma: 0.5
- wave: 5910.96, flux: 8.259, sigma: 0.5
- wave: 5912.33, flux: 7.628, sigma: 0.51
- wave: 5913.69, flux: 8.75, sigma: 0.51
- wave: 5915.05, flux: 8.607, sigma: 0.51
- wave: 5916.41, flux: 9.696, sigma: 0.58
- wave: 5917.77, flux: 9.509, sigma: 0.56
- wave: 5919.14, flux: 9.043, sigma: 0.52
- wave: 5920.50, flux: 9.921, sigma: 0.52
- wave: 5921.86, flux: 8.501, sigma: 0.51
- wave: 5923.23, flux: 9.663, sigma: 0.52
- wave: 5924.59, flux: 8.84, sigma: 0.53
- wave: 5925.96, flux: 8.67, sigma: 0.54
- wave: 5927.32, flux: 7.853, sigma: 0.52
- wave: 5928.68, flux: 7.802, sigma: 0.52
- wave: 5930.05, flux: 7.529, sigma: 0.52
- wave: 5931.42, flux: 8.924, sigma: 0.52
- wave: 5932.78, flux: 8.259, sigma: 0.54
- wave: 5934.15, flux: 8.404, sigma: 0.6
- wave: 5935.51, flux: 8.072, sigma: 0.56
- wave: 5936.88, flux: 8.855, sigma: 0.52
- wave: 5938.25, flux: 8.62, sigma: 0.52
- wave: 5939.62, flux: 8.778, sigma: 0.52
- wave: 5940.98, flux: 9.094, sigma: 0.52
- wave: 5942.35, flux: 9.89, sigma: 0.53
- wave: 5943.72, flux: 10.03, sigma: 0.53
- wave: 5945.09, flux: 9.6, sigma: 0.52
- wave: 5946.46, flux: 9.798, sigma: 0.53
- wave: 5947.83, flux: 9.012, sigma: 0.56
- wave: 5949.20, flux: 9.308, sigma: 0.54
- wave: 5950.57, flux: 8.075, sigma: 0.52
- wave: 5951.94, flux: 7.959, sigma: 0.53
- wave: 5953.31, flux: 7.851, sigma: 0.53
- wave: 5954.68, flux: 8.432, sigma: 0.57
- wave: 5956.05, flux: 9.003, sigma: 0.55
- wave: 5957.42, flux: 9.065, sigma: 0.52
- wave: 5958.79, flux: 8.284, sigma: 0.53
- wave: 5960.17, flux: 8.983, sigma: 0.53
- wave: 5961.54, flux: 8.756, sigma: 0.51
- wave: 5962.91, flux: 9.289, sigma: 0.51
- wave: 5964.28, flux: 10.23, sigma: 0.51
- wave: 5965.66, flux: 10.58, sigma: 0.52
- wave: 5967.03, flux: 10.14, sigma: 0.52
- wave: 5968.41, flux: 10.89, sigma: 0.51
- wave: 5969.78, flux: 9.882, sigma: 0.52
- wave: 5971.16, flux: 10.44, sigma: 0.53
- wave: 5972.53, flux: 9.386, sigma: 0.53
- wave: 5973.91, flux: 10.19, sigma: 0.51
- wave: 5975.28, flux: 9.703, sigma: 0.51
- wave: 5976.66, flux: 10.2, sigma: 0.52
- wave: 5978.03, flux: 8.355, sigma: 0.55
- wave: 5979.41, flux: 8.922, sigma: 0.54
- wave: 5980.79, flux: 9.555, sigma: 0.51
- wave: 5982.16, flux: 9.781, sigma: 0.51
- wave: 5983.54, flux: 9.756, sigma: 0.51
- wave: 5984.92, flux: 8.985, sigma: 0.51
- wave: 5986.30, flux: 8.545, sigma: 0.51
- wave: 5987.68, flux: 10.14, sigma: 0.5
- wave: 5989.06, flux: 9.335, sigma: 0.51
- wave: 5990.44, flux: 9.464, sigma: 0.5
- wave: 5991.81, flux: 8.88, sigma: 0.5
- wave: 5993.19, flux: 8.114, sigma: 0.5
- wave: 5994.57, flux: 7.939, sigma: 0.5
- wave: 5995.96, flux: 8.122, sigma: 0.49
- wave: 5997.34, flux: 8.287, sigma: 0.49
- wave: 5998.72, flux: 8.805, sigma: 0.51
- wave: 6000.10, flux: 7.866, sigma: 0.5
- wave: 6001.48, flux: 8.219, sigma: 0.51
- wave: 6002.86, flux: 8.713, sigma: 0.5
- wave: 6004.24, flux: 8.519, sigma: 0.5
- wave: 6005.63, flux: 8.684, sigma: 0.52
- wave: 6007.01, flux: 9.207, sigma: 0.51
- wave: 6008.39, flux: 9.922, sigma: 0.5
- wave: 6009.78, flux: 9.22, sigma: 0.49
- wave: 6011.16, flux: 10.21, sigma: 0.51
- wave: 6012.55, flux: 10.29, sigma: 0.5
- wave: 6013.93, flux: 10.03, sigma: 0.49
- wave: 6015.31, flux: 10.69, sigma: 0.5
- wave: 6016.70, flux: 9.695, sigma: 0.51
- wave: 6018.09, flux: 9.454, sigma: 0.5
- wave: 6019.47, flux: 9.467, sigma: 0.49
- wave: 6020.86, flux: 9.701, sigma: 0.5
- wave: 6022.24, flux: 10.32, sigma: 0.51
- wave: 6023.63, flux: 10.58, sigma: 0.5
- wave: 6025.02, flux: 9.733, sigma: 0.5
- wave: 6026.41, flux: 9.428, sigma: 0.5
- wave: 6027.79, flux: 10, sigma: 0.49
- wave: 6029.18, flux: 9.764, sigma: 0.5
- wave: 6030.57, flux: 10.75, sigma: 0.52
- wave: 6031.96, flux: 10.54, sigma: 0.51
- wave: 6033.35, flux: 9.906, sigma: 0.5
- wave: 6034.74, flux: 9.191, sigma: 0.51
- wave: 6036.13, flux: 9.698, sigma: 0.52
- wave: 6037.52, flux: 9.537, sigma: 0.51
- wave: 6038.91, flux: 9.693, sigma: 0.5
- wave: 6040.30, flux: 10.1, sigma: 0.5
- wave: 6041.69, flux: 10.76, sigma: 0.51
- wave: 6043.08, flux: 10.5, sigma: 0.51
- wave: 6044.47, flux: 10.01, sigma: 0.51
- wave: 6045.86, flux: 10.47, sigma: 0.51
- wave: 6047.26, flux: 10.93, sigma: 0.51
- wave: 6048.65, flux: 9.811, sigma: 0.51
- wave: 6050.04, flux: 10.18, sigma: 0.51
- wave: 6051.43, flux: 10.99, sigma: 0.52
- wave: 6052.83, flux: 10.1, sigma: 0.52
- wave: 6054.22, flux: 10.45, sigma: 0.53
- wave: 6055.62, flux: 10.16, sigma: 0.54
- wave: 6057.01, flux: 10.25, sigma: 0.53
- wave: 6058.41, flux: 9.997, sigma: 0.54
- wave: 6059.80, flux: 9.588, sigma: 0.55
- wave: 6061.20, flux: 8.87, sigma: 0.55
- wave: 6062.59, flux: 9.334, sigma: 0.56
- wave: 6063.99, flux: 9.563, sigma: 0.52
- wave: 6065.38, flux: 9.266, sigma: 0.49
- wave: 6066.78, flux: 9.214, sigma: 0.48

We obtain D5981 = 1.2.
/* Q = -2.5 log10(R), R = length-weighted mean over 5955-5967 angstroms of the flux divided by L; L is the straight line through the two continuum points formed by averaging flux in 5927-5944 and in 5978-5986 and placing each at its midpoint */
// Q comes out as -0.04 mag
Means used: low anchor 8.61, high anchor 9.26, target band 9.3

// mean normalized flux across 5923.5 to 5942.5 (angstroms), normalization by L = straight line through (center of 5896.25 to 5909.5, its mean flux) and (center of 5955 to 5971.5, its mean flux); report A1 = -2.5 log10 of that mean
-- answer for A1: 0.01 mag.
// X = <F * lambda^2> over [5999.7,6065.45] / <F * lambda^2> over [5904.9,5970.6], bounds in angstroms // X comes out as 1.14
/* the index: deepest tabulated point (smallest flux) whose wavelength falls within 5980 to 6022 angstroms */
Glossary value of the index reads 7.866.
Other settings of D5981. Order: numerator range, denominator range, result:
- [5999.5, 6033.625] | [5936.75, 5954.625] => 1.10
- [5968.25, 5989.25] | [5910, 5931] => 1.13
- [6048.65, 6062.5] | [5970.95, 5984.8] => 1.07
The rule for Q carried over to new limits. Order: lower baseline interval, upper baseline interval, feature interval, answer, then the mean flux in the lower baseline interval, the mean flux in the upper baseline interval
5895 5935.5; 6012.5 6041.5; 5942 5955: -0.027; 8.28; 9.94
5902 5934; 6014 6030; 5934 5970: -0.031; 8.39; 9.91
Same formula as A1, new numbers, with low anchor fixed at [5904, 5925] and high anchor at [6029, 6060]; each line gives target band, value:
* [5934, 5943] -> 0.007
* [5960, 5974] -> -0.076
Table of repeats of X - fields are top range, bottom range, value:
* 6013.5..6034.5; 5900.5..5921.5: 1.25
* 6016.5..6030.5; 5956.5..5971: 1.04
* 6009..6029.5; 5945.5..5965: 1.14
